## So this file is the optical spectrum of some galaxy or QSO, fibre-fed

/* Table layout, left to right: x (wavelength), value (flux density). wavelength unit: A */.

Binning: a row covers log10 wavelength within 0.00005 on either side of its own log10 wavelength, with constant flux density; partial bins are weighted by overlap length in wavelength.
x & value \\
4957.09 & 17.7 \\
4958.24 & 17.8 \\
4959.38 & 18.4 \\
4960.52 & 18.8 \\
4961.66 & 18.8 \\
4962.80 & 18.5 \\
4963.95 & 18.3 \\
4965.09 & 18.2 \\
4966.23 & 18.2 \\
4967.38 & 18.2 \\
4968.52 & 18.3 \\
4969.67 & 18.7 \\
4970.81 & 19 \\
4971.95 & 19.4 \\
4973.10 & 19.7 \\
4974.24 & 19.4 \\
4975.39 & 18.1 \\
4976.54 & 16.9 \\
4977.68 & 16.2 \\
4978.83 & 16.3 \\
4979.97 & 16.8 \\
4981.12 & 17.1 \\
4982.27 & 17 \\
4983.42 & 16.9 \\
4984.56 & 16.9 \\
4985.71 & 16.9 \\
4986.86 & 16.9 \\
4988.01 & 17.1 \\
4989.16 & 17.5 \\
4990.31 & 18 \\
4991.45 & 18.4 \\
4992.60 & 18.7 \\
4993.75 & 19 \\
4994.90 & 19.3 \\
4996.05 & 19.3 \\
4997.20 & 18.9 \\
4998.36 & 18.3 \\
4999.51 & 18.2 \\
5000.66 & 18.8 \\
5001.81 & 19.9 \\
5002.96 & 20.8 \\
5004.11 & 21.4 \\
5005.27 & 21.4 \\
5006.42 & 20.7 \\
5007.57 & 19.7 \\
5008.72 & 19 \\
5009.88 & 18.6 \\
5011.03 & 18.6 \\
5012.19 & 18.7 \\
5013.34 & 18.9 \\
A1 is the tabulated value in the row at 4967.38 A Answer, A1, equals 18.2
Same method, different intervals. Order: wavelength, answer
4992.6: 18.7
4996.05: 19.3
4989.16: 17.5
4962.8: 18.5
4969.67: 18.7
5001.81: 19.9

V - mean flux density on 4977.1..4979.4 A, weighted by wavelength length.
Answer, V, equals 16.3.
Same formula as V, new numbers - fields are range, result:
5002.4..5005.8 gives 21.2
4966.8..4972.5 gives 18.7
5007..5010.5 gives 19.1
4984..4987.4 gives 16.9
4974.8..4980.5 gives 16.9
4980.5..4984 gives 17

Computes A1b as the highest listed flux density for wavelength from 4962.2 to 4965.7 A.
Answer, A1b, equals 18.5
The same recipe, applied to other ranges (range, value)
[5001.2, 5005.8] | 21.4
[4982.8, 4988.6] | 17.1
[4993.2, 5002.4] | 19.9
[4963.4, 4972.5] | 19.4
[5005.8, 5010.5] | 20.7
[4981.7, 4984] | 17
